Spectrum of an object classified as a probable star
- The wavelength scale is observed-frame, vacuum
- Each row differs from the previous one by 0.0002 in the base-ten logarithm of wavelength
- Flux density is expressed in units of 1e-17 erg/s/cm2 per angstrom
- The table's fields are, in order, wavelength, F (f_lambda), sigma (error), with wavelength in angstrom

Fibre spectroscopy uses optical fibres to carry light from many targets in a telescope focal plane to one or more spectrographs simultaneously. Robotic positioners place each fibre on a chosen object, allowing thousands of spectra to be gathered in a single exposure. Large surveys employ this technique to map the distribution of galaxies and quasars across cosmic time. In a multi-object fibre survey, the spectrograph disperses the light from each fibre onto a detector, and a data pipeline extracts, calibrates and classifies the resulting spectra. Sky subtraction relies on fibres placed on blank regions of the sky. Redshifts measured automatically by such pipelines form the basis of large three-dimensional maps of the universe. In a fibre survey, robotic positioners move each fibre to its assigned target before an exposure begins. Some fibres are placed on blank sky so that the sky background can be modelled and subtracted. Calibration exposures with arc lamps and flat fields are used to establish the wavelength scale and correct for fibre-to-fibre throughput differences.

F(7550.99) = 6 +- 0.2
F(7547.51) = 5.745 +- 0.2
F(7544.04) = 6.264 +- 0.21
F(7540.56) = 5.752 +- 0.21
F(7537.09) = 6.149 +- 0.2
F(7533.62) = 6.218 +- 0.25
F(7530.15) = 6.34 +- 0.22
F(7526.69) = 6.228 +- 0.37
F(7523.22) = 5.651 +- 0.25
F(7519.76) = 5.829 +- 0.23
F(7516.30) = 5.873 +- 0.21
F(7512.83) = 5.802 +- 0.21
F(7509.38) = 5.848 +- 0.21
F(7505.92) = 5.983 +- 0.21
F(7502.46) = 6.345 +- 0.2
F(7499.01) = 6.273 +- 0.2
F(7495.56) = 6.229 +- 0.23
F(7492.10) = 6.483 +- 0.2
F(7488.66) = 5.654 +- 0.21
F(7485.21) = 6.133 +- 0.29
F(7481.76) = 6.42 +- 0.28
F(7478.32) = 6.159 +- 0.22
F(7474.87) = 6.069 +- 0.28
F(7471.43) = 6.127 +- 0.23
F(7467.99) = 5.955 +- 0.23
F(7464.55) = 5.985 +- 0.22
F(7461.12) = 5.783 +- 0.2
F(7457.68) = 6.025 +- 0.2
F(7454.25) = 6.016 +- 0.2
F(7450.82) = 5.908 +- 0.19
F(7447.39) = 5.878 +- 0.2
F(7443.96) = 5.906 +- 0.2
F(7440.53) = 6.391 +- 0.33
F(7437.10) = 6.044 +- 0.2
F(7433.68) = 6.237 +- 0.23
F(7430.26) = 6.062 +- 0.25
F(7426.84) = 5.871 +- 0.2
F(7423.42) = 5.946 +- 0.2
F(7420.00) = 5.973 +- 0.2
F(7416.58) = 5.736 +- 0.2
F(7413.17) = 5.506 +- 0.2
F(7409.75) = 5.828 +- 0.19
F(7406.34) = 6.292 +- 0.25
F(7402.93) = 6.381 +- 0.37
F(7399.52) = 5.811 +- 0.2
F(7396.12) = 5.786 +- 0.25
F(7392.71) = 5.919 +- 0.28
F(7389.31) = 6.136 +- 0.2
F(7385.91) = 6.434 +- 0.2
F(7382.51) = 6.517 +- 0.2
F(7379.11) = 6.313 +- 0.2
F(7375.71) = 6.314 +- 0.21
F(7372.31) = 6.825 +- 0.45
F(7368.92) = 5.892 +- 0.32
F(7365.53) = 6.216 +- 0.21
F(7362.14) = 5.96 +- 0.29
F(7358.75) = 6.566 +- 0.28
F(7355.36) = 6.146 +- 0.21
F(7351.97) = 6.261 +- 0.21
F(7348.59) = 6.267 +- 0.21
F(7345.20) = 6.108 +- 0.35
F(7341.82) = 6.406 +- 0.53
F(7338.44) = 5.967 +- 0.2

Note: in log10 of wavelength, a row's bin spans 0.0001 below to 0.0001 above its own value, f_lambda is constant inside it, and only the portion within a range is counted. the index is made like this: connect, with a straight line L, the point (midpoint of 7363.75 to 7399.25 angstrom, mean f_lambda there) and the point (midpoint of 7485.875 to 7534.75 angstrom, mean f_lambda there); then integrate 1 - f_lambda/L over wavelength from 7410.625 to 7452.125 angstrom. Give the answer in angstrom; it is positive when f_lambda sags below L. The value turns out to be 1.4 angstrom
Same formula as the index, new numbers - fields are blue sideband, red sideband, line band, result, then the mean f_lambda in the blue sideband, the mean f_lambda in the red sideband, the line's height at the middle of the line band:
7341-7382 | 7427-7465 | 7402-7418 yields 0.5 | 6.28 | 6.02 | 6.13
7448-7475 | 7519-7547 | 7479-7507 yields -0.9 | 5.98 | 6.05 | 6.01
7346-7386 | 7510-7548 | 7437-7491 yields 0.7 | 6.3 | 5.99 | 6.11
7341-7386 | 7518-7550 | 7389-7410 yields 0.7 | 6.29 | 6.02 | 6.24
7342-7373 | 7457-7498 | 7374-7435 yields 1.2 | 6.24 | 6.09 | 6.18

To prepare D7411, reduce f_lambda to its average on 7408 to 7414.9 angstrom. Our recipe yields 5.67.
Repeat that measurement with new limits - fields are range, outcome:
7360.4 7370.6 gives 6.03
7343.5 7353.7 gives 6.21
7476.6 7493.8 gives 6.17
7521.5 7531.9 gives 6.07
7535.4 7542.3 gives 5.95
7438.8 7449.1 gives 6.05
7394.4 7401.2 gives 5.8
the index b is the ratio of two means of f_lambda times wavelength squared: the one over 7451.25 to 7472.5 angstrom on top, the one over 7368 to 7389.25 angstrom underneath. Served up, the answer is 0.96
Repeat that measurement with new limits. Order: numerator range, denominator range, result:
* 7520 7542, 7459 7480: 1.02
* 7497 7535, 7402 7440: 1.03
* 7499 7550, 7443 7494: 1.01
